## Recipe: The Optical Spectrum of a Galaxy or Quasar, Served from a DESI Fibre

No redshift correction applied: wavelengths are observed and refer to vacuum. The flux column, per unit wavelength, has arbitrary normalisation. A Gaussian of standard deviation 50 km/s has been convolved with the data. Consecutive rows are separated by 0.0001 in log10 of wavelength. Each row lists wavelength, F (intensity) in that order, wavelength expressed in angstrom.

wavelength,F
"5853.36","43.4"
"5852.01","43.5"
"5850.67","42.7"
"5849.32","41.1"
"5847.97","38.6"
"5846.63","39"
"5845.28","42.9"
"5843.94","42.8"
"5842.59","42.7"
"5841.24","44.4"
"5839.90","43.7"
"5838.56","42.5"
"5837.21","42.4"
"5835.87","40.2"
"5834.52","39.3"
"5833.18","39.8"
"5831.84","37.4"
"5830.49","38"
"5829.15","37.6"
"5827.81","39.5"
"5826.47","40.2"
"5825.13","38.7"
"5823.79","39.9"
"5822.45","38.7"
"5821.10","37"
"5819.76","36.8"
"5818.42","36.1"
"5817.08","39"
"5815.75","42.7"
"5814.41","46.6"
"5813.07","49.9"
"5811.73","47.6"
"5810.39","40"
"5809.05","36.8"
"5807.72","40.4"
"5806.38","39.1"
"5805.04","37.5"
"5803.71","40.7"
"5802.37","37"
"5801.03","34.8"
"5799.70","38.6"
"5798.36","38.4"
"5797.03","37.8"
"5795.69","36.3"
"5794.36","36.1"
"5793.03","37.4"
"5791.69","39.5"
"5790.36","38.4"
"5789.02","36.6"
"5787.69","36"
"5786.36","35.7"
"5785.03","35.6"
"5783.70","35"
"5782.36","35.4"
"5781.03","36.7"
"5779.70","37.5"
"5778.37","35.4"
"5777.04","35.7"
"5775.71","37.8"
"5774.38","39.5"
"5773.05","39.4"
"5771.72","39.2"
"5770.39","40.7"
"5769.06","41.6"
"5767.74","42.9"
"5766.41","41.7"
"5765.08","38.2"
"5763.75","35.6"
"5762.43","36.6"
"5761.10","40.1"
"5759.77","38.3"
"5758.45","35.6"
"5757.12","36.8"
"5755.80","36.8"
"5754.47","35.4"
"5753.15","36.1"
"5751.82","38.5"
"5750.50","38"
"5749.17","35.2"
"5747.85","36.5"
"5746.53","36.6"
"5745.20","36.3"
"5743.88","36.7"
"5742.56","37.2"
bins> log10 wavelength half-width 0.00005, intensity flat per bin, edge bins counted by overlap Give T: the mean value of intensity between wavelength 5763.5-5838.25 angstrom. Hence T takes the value 38.8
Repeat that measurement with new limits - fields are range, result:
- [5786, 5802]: 37.2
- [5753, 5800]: 37.6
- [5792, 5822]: 39.4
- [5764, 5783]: 38.6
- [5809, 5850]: 40.8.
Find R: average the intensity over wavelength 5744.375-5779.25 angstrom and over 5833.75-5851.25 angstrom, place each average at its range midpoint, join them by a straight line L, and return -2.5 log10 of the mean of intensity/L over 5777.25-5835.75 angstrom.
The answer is 0.04 mag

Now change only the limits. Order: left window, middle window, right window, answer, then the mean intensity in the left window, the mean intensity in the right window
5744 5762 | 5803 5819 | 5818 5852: -0.06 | 36.9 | 40.2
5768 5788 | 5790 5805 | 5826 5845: 0.03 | 37.6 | 40.8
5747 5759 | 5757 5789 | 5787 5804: -0.02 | 36.6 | 37.4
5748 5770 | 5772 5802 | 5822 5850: 0.05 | 38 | 40.5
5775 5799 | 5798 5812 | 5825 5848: -0.02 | 36.7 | 40.6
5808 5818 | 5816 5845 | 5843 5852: 0.06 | 43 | 41.4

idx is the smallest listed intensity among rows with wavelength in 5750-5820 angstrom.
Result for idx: 34.8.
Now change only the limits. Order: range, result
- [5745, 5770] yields 35.2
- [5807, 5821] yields 36.1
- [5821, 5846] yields 37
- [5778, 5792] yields 35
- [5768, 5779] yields 35.4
